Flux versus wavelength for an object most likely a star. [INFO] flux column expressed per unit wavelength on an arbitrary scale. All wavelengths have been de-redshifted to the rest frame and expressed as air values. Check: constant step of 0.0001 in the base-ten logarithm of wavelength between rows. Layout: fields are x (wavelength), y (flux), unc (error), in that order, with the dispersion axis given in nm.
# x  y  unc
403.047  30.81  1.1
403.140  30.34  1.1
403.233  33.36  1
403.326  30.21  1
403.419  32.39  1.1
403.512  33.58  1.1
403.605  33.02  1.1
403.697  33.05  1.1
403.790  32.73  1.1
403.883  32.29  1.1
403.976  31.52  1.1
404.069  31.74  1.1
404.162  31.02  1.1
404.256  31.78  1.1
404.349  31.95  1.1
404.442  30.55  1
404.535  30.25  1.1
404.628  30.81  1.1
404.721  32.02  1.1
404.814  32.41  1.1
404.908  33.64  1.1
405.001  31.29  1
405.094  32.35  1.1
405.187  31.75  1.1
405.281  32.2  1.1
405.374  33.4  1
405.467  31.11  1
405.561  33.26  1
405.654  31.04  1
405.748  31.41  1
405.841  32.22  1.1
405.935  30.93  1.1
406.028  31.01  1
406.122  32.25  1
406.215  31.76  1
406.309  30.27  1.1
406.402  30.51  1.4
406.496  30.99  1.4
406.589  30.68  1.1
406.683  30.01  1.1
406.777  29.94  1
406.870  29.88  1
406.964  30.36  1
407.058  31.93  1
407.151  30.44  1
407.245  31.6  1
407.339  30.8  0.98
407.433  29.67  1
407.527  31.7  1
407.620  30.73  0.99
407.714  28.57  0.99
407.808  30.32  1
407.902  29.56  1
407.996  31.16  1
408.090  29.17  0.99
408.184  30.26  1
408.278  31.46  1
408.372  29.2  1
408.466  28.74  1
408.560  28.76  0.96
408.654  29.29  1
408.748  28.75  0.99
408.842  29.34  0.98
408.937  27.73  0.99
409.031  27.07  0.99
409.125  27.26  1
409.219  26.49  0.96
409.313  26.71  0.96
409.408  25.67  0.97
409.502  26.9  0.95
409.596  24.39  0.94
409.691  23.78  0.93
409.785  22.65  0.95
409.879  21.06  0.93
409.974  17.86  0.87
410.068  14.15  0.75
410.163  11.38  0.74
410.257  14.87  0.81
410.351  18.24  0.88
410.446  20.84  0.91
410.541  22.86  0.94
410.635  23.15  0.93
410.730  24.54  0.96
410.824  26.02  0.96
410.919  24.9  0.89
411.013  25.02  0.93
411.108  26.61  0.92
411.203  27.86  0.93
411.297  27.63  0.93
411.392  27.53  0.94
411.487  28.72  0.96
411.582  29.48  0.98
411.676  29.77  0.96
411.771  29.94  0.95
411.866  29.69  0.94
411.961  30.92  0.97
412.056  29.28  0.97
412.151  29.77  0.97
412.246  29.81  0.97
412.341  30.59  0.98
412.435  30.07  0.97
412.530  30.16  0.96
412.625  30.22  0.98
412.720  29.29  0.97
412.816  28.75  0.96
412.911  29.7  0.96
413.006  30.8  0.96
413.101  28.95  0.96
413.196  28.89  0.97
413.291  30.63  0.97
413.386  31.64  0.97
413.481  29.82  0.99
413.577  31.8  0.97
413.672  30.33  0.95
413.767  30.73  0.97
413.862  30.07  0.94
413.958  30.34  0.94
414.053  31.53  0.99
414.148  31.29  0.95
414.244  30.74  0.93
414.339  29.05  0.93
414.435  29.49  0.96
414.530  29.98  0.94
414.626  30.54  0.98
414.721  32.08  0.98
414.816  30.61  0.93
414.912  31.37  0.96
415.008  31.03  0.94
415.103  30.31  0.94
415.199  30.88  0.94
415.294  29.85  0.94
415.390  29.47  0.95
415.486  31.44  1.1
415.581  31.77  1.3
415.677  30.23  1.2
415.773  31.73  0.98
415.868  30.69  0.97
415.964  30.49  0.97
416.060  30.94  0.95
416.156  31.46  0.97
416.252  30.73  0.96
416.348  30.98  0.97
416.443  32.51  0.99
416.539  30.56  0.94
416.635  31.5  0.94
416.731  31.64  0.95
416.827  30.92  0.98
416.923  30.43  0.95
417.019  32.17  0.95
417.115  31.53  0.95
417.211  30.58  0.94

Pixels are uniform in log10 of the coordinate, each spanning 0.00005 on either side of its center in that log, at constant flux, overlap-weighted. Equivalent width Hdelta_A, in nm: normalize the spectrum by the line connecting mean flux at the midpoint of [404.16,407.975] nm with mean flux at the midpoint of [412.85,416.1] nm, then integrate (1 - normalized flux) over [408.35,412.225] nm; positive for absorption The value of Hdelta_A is 0.67 nm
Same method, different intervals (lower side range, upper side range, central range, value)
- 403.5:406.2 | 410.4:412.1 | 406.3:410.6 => 0.330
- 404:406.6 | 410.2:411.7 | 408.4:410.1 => 0.086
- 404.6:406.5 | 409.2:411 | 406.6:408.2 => -0.152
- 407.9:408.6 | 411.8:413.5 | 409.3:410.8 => 0.438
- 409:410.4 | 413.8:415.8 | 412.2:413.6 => -0.138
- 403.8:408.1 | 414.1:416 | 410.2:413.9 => 0.352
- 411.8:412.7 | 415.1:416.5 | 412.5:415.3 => 0.007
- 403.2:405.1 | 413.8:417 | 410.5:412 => 0.196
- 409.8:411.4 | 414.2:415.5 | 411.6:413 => -0.253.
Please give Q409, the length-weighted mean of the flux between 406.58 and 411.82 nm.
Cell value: 26.8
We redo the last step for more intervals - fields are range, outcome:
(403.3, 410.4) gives 29.2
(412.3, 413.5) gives 30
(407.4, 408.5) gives 30.1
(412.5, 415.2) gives 30.4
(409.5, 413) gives 25.7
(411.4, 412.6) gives 29.8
